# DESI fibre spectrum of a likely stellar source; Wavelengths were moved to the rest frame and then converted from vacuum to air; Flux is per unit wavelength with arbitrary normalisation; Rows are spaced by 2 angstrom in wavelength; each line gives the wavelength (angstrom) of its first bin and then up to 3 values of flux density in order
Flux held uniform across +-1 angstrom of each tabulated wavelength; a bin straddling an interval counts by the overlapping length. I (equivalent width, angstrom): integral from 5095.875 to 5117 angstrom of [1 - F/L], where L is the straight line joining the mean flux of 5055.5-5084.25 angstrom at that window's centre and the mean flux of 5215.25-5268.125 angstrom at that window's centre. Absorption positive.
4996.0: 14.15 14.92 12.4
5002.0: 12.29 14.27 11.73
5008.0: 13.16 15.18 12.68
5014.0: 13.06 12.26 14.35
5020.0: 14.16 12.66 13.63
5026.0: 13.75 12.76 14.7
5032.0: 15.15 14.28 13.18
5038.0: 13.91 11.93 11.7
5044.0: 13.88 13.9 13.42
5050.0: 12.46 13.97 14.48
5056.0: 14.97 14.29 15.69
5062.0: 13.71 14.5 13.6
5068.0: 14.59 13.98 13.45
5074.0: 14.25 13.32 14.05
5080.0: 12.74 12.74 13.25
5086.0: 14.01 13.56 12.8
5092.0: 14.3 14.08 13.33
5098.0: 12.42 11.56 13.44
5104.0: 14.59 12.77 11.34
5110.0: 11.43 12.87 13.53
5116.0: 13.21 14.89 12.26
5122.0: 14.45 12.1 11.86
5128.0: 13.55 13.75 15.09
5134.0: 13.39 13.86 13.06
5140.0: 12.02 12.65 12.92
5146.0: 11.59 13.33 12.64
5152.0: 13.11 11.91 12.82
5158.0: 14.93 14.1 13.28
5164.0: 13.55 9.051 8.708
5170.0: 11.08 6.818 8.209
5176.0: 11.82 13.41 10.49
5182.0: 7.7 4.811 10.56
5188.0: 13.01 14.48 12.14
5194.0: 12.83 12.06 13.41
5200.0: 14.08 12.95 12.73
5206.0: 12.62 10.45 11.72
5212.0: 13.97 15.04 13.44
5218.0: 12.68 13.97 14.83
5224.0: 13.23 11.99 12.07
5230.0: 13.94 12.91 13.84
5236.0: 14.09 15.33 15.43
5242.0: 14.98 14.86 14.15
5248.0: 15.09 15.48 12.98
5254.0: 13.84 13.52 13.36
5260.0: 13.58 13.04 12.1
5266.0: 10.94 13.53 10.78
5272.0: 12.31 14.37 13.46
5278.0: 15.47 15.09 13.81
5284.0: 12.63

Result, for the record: 1.7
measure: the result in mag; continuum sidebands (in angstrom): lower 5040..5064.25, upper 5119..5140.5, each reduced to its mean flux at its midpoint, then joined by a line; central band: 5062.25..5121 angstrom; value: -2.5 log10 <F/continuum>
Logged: 0.01 mag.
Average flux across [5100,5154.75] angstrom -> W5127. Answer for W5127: 13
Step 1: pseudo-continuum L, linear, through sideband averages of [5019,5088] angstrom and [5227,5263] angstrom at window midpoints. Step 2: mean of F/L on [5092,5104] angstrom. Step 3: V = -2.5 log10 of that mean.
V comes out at 0.05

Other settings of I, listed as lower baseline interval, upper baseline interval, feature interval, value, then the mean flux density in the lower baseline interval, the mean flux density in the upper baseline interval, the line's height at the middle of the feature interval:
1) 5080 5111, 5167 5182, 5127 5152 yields -4.10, 13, 9.92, 11.3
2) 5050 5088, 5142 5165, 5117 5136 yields -0.21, 13.9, 13.1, 13.4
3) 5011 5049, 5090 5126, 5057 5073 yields -1.16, 13.4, 13.1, 13.3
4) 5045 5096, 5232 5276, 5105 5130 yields 1.63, 13.8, 13.7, 13.8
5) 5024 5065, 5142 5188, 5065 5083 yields -0.58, 13.8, 11.3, 13.2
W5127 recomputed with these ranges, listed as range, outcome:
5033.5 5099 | 13.7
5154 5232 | 12.1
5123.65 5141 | 13.2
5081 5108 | 13.2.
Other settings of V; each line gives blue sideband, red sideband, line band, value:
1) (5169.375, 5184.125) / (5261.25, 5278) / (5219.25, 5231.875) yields -0.19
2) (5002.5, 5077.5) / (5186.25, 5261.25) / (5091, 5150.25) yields 0.04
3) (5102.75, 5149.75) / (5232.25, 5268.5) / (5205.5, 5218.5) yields 0.06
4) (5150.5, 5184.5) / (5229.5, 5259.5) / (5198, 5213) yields -0.01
